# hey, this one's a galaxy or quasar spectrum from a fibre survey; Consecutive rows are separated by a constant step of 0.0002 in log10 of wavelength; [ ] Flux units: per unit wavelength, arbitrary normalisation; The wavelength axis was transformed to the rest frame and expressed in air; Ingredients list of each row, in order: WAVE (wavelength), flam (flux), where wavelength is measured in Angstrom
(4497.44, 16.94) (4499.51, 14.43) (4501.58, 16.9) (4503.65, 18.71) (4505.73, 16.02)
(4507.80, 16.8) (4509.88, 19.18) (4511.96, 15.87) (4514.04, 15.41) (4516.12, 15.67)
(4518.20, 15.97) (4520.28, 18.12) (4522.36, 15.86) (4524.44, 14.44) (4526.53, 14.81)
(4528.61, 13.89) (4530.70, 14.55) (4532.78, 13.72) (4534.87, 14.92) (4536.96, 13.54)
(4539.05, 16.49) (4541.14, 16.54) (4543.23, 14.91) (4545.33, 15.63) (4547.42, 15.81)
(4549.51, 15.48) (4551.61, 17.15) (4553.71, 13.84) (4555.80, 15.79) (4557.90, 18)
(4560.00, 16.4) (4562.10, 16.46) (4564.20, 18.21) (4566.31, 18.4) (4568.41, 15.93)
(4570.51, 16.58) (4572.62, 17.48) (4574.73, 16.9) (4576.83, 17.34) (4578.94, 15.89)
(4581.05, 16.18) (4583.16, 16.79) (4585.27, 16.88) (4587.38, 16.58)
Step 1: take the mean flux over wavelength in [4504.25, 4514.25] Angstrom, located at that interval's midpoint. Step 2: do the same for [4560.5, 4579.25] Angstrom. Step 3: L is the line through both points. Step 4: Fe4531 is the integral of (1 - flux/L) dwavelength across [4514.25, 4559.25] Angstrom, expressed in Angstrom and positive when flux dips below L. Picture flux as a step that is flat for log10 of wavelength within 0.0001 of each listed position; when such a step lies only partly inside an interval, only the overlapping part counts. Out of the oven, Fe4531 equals 3.8 Angstrom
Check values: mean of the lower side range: 16.8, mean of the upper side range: 17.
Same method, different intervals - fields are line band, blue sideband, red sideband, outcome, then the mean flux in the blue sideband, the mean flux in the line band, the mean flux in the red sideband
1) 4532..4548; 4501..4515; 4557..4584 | 1.7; 17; 15.2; 17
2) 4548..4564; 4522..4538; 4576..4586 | -0.8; 14.4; 16.3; 16.6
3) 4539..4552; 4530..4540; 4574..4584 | -0.7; 14.6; 15.9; 16.6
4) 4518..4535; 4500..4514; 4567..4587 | 1.8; 17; 15.1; 16.7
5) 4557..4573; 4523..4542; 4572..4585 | -1.0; 14.8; 17.2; 16.7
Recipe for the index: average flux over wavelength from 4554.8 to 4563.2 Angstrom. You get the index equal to 16.7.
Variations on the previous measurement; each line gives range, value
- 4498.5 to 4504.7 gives 16.7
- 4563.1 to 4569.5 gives 17.5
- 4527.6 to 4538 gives 14.1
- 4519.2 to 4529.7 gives 15.4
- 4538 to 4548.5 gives 15.9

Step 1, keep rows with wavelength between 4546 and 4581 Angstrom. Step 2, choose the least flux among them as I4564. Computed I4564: 13.84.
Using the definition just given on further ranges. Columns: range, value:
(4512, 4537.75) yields 13.54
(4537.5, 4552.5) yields 14.91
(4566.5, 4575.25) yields 15.93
